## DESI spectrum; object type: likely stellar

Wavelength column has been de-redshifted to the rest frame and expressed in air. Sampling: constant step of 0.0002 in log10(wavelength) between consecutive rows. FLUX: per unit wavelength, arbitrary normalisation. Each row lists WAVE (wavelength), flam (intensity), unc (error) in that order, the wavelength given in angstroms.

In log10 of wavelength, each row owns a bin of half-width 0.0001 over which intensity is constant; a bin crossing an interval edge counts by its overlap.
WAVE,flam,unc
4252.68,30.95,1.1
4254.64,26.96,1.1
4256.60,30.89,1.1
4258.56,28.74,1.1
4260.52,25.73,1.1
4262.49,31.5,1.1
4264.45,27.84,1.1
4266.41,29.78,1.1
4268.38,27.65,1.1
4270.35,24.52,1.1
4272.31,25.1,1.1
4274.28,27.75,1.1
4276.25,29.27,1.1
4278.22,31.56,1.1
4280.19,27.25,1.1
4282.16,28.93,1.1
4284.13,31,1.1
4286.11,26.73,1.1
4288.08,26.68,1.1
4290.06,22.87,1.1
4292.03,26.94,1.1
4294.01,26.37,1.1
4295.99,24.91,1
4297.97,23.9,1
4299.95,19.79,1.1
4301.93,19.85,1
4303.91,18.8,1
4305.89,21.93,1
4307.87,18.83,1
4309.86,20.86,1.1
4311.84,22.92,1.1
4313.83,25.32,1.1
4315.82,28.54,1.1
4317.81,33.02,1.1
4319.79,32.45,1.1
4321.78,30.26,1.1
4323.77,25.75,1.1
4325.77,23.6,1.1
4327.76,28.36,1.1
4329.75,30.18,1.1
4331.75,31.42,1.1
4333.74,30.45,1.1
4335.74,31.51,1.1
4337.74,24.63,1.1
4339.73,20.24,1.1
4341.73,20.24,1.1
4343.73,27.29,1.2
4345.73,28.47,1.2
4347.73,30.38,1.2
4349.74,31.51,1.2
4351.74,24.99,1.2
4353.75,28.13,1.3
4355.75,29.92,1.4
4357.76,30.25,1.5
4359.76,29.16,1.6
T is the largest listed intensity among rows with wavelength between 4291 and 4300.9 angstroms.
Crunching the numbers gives 26.94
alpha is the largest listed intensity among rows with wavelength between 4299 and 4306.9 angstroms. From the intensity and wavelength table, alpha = 21.93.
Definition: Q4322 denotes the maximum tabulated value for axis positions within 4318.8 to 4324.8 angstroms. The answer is 32.45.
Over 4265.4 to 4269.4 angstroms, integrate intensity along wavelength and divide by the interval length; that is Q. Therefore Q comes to 28.6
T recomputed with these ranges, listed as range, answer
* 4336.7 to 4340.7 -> 24.63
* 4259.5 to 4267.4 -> 31.5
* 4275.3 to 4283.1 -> 31.56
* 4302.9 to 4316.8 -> 28.54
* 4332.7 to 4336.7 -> 31.51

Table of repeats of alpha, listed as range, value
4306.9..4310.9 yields 20.86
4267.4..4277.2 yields 29.27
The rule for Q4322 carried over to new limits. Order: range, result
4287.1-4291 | 26.68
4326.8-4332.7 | 31.42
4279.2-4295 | 31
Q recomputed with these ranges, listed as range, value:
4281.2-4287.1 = 28.9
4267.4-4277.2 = 26.8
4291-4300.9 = 24.4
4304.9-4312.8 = 21.1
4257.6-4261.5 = 27.2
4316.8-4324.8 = 30.3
